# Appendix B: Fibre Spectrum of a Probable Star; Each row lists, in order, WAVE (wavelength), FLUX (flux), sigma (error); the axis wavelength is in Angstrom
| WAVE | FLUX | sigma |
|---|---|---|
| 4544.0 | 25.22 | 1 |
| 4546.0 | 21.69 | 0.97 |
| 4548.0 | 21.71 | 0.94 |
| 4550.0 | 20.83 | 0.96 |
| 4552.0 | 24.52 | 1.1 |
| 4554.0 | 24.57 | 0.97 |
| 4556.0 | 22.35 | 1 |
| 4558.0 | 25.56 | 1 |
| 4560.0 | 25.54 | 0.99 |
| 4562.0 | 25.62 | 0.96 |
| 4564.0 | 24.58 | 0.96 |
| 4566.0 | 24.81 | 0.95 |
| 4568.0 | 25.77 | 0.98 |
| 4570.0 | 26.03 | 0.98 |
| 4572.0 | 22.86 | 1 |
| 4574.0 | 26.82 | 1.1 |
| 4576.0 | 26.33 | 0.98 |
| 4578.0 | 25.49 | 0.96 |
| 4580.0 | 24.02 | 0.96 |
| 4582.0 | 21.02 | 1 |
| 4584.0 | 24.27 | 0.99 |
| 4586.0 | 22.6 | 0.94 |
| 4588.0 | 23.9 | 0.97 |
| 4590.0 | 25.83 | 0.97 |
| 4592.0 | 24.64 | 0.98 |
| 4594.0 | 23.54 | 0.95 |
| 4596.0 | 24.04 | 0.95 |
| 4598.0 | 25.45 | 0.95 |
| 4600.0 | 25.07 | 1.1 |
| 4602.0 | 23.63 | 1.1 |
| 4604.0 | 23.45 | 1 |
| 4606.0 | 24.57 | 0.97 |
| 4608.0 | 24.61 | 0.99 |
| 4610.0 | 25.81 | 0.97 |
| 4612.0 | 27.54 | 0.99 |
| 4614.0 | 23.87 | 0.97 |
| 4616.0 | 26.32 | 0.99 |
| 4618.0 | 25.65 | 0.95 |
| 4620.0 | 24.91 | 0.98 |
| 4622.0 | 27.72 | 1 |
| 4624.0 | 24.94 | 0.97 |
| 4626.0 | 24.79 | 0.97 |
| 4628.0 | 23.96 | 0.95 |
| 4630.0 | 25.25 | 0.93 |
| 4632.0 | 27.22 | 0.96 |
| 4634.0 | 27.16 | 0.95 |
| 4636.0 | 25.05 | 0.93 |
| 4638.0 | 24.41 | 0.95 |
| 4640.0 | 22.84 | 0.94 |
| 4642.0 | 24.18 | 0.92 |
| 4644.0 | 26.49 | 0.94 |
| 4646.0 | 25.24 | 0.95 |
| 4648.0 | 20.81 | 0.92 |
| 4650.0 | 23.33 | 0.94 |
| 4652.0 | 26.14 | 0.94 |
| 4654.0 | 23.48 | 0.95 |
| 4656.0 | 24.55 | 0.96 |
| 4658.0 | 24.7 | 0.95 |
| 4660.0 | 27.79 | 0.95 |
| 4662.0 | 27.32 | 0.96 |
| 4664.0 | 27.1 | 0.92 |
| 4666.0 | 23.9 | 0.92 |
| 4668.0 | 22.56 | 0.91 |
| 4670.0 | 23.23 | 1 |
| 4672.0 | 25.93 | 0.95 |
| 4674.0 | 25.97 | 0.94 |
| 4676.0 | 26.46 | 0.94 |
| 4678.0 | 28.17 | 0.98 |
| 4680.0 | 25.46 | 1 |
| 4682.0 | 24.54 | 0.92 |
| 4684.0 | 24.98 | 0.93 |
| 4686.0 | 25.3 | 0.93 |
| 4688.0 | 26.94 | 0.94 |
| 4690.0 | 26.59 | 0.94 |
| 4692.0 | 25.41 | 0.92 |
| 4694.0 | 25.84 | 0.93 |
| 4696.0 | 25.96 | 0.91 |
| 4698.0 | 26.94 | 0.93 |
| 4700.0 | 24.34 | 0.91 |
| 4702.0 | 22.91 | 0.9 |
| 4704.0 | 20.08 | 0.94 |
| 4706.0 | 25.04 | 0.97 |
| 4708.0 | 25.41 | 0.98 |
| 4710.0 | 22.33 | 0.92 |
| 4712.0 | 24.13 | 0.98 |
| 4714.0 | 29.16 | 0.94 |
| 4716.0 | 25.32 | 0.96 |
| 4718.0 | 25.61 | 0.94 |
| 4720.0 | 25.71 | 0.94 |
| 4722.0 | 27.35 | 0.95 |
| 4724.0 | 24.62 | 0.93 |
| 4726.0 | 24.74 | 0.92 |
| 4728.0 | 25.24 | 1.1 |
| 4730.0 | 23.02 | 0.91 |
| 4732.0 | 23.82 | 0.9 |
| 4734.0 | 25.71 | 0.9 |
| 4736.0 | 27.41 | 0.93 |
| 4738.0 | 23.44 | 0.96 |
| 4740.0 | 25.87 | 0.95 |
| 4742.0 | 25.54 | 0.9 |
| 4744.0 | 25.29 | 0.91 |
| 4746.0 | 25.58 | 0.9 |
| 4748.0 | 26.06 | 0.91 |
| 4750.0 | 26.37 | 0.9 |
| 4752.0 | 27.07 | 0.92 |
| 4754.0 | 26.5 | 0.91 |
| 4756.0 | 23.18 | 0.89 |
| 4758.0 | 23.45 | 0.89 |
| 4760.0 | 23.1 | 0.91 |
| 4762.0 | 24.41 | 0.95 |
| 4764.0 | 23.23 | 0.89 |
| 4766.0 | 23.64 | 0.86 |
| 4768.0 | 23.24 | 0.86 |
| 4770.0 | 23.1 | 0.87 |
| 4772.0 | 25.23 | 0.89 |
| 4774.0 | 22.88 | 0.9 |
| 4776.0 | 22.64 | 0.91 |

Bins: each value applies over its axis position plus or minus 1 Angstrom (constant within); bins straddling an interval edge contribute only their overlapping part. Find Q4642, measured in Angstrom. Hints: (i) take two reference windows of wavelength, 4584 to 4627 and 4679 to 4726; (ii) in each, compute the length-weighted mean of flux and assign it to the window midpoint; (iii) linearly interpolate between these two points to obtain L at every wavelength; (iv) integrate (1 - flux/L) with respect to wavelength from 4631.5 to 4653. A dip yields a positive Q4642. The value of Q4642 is 0.2 Angstrom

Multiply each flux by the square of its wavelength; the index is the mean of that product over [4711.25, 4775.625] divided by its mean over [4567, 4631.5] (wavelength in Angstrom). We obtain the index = 1.1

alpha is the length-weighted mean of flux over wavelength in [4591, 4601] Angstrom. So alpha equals 24.5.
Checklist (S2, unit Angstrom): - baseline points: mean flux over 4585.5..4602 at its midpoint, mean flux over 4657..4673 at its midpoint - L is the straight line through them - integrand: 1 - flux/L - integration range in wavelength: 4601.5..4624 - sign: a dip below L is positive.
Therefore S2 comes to -0.6 Angstrom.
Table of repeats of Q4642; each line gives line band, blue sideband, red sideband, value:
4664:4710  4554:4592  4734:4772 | -0.58 Angstrom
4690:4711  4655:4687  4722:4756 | 0.76 Angstrom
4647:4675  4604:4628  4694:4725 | 0.48 Angstrom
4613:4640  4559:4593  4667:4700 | -0.27 Angstrom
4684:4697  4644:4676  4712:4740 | -0.40 Angstrom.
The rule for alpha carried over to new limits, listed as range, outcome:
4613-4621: 25.2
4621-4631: 25.3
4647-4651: 22.1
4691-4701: 25.7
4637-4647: 24.6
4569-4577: 25.5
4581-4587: 22.6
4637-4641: 23.6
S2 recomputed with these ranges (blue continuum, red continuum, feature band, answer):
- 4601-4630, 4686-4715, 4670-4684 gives -0.39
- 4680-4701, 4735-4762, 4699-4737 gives 0.95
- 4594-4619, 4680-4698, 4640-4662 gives 0.58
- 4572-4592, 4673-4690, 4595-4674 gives 0.73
